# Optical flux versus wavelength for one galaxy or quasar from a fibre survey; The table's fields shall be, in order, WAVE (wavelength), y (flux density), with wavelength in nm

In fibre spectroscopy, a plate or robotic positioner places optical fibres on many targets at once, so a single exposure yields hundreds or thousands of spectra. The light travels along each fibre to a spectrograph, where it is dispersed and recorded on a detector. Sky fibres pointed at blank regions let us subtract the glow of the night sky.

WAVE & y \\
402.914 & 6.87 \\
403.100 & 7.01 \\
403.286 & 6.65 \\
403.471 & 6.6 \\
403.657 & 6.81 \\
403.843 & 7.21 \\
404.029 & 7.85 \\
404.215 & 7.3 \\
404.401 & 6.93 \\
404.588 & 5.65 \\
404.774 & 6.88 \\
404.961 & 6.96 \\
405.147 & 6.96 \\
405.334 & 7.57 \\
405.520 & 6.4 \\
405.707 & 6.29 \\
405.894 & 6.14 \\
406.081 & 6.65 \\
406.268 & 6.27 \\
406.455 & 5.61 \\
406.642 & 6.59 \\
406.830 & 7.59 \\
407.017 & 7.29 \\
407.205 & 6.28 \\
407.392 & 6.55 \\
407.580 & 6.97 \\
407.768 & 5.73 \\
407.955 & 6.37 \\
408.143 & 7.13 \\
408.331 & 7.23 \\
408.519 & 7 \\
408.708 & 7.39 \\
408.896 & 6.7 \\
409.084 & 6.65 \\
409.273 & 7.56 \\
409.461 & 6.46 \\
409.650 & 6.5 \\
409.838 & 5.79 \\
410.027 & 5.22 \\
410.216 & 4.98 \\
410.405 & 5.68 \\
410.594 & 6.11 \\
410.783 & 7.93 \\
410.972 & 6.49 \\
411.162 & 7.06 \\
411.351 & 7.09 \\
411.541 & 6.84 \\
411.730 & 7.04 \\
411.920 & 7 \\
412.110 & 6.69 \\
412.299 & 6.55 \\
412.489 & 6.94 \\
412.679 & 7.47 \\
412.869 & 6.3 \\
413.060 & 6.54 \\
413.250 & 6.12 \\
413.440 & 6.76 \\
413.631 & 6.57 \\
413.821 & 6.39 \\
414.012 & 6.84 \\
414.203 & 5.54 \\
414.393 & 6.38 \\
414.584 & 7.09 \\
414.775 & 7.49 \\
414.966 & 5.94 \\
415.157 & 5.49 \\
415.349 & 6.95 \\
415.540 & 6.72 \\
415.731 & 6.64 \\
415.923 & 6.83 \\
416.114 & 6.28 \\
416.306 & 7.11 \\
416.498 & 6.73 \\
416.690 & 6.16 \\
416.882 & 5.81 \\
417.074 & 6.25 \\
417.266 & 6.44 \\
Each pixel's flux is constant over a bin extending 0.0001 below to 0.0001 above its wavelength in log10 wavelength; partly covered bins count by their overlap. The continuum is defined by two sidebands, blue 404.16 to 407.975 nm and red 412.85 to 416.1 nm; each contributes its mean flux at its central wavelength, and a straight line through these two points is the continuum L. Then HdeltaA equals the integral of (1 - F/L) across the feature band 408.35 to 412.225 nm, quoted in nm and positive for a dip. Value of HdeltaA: -0.036 nm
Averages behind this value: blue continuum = 6.62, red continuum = 6.5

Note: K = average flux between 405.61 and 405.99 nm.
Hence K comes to 6.21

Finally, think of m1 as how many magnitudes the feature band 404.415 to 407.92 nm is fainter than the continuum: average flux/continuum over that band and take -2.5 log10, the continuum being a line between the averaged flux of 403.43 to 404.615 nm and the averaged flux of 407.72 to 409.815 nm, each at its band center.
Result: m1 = 0.05 mag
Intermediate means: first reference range 6.99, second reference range 6.78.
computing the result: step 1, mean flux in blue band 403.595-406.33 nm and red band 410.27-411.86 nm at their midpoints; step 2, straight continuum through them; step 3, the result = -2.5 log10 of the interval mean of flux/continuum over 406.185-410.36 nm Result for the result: 0.039 mag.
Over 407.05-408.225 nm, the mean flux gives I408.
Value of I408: 6.54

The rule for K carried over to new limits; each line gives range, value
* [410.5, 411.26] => 6.9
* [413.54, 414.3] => 6.34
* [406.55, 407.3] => 6.93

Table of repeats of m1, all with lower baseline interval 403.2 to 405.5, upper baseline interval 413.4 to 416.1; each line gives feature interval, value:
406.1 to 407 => 0.04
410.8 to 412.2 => -0.05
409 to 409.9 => 0.02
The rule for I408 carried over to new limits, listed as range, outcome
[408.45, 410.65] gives 6.33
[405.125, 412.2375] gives 6.62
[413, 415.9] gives 6.51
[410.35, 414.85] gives 6.71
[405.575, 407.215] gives 6.53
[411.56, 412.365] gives 6.84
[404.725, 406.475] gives 6.61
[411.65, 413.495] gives 6.74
